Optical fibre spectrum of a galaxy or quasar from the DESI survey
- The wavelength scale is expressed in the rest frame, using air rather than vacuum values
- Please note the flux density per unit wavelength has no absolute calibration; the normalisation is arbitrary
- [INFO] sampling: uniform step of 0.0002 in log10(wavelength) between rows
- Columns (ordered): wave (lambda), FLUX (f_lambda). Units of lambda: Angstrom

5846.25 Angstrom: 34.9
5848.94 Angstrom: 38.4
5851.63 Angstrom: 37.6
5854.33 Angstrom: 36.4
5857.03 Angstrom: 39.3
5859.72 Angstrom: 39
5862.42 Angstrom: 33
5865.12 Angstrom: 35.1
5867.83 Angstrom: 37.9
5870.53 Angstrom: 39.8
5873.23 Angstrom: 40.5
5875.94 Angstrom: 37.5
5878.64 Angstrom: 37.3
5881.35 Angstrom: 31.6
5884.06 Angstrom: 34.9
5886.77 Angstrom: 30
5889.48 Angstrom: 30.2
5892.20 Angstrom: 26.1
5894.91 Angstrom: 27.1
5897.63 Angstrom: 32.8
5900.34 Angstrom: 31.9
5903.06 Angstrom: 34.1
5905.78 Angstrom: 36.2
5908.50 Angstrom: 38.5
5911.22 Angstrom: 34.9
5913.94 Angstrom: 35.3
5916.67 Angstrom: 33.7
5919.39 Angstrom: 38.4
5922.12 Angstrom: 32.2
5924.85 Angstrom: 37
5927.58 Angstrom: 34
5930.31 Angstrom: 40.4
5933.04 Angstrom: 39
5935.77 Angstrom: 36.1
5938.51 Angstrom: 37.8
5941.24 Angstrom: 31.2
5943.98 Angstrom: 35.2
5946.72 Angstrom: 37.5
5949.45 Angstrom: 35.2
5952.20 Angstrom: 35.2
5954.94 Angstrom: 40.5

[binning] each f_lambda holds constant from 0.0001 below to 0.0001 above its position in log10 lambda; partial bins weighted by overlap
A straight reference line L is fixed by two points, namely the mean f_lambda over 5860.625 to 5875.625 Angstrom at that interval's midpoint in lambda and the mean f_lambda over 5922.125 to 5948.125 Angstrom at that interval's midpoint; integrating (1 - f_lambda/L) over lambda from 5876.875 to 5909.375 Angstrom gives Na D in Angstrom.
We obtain 3.9 Angstrom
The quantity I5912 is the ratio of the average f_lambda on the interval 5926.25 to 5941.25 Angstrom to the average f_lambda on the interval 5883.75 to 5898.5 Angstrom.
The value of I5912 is 1.2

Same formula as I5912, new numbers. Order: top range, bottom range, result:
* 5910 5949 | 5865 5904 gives 1.06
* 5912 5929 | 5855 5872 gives 0.94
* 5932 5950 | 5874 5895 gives 1.11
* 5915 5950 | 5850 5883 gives 0.97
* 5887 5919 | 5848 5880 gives 0.87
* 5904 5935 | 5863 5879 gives 0.96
